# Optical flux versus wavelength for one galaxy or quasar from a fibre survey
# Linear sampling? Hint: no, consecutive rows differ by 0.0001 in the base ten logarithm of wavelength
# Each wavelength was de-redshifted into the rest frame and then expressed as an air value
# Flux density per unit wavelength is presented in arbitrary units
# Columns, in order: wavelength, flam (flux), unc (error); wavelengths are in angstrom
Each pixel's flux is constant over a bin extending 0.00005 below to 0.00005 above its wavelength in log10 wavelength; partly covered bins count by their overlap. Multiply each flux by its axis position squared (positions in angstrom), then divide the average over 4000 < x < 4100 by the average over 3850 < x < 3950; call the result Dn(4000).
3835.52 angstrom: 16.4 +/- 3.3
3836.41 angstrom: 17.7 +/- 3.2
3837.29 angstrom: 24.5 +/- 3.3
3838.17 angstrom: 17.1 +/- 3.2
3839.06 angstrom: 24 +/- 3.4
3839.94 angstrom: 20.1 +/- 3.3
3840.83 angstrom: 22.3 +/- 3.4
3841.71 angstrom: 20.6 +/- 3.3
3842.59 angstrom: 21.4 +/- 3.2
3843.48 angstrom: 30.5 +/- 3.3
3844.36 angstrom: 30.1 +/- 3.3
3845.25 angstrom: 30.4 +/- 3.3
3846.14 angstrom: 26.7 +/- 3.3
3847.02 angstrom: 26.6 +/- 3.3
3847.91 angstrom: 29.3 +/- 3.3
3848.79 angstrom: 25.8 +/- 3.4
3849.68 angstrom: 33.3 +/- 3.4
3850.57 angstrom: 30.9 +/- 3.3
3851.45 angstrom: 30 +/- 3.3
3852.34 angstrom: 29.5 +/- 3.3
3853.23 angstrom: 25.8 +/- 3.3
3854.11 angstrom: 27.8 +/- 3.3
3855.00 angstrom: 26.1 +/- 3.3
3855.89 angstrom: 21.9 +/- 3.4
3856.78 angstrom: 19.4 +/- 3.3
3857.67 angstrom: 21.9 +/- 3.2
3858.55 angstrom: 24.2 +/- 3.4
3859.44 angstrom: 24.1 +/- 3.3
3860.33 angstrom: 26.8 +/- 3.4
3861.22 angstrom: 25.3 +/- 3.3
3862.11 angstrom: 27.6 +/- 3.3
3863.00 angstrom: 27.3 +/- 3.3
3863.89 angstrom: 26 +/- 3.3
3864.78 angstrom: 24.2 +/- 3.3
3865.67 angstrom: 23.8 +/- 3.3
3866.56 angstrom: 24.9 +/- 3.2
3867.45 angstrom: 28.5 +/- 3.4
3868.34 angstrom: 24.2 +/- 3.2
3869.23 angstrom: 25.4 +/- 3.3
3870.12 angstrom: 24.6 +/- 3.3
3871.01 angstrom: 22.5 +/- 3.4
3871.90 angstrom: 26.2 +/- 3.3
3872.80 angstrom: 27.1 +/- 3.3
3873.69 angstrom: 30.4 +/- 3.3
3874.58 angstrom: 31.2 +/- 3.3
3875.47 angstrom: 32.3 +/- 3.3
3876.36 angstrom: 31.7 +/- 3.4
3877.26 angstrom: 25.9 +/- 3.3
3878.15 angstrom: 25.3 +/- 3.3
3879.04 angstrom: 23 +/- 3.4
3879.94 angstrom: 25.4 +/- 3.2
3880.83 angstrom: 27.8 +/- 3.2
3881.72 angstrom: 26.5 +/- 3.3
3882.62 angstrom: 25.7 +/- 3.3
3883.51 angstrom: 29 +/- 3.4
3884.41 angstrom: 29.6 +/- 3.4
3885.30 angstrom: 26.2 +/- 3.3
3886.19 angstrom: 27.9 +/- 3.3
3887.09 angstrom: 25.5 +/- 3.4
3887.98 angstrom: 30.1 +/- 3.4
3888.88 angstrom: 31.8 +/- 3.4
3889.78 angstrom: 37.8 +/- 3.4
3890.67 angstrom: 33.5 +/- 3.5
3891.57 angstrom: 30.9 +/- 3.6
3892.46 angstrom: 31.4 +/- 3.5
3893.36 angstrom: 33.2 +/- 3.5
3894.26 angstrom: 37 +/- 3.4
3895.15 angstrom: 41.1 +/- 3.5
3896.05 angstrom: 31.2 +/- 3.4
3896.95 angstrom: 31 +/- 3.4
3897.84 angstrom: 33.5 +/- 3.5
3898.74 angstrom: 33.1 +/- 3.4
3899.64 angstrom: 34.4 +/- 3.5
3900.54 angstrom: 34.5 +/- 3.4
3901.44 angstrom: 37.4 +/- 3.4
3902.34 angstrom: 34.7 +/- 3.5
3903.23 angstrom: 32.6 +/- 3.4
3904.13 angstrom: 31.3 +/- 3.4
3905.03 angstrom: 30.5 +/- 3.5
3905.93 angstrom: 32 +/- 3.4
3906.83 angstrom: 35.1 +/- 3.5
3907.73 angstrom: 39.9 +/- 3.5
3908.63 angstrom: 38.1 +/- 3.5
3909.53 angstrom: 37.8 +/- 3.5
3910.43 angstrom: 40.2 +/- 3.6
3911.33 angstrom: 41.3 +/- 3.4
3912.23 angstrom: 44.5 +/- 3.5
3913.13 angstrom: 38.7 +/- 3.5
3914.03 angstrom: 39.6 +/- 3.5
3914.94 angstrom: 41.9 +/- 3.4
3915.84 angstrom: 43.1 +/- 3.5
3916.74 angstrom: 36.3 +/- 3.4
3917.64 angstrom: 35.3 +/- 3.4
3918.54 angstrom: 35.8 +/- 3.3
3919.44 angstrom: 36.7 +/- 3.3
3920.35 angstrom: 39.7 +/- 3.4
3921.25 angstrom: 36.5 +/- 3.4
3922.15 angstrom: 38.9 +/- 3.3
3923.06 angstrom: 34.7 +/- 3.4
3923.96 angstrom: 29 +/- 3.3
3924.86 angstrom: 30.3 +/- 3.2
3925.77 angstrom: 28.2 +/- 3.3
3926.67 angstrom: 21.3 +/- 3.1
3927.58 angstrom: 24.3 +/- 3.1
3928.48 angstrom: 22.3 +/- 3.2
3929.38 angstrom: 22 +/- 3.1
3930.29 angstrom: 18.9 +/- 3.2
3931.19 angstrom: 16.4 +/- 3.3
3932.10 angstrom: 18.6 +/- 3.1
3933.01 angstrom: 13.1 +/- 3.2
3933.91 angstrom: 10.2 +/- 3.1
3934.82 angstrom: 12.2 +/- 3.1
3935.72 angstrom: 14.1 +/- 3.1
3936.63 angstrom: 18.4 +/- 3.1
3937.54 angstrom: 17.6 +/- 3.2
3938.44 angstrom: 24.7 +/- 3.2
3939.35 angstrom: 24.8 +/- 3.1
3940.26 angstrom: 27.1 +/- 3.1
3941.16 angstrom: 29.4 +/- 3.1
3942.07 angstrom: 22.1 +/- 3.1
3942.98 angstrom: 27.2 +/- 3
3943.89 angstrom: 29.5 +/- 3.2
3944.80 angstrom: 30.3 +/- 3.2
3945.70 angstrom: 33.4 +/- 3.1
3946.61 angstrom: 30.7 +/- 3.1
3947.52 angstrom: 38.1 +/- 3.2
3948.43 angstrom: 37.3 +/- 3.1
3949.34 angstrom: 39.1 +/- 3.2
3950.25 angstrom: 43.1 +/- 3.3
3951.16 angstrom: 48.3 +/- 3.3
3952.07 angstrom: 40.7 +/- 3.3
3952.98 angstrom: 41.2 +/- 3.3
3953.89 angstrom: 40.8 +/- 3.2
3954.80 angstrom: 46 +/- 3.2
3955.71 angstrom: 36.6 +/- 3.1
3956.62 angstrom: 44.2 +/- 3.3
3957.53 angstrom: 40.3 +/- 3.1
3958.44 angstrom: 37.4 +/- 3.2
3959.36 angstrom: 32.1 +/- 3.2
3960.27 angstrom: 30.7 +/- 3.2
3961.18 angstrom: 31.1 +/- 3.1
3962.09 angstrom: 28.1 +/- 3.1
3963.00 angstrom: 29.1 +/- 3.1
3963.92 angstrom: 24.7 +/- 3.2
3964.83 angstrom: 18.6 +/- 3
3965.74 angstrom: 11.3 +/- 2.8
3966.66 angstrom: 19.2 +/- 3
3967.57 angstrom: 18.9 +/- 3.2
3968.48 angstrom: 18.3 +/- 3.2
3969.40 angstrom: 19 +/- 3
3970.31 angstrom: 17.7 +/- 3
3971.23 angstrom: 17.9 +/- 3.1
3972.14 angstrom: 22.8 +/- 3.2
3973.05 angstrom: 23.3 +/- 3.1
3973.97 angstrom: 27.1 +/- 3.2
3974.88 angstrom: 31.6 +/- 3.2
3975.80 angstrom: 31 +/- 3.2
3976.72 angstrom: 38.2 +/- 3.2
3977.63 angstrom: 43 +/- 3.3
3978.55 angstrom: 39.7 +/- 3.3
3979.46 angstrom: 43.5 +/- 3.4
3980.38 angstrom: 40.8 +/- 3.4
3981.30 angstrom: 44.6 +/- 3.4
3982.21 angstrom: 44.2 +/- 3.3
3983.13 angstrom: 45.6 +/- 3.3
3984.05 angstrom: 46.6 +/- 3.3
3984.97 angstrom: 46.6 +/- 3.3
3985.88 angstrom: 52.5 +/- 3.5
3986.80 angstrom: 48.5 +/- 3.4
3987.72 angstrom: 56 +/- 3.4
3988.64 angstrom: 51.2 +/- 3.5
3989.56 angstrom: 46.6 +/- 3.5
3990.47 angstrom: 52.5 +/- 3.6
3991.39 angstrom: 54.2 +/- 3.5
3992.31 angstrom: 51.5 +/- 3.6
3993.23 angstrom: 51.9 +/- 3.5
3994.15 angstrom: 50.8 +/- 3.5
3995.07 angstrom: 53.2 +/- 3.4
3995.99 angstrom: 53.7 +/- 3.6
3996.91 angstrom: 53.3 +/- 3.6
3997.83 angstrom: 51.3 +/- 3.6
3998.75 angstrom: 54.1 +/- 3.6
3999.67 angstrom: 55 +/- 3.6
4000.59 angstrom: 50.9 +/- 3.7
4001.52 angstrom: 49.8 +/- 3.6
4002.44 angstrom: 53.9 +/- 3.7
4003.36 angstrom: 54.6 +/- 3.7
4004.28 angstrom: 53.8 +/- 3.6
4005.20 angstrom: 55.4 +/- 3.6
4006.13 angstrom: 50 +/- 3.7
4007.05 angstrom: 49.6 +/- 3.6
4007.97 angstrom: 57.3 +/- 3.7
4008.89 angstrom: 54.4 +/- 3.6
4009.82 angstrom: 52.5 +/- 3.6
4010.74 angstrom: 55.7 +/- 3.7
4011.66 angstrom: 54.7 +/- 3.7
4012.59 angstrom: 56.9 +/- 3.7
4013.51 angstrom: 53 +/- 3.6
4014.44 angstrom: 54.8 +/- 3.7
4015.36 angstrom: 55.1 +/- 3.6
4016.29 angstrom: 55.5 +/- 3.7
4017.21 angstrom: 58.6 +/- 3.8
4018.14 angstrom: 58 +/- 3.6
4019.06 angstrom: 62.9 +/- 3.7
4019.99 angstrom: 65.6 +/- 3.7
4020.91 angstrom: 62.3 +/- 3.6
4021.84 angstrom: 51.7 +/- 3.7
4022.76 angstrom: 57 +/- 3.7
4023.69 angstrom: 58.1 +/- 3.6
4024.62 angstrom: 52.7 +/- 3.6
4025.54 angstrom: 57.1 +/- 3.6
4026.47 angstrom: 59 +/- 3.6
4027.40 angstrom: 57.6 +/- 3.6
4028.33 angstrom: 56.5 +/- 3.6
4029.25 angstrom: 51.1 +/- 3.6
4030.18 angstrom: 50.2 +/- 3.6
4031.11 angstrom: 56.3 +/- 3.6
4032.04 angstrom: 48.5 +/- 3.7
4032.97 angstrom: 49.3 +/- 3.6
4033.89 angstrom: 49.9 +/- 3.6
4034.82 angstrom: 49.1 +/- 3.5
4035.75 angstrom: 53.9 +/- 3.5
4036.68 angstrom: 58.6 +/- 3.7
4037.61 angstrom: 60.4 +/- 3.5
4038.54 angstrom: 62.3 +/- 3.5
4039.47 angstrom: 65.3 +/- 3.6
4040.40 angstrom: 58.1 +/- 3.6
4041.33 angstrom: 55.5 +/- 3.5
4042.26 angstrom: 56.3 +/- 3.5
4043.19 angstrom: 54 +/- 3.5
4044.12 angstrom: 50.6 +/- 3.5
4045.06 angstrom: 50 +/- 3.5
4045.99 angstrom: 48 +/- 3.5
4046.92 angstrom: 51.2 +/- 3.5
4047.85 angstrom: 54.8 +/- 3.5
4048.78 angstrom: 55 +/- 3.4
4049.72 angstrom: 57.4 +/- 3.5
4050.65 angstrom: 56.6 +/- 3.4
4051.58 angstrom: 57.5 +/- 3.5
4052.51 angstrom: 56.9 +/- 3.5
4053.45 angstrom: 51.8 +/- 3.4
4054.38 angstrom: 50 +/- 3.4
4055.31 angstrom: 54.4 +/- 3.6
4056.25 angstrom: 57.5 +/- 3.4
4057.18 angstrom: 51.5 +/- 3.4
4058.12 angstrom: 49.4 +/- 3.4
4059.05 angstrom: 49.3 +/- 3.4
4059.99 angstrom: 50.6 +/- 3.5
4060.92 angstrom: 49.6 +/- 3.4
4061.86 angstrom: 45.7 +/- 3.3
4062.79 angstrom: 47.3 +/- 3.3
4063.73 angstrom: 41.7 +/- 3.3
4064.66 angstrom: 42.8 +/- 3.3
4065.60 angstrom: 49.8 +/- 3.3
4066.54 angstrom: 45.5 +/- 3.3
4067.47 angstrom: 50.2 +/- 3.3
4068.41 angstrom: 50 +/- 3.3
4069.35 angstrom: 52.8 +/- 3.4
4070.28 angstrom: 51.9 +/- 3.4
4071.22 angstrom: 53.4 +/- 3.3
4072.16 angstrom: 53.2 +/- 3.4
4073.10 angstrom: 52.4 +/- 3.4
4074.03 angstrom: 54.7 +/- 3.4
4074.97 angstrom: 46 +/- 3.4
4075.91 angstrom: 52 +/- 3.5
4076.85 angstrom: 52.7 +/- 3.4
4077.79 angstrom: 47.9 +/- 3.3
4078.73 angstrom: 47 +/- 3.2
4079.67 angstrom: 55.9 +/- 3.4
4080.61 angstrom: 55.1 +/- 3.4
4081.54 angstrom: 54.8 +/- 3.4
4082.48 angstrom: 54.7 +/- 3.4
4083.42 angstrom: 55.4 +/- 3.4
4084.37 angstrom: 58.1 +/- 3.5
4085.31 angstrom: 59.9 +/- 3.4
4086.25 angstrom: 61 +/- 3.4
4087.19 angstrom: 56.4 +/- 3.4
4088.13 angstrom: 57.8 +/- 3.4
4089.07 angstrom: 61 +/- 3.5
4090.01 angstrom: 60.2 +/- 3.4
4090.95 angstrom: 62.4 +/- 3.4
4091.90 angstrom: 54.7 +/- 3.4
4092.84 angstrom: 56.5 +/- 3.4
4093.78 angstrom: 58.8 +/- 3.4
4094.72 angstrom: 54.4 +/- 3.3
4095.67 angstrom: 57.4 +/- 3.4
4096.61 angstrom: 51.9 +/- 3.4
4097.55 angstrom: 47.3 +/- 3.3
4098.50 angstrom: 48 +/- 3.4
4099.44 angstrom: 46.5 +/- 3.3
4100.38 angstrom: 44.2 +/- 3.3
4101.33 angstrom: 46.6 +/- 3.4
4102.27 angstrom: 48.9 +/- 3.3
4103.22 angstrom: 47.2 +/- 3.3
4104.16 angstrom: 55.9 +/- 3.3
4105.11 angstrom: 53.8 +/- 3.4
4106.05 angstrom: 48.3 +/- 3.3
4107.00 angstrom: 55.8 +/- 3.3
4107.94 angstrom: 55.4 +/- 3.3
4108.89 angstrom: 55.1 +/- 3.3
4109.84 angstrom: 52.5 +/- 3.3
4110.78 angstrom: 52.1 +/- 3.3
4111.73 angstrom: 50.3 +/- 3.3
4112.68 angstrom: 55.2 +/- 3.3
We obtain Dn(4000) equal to 1.98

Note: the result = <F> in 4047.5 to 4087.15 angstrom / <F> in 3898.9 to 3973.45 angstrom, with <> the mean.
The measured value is 1.72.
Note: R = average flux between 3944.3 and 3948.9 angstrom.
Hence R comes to 34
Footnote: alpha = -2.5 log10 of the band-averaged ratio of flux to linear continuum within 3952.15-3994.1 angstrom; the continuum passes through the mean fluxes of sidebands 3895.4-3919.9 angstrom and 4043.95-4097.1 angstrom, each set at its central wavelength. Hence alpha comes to 0.18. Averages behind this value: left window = 36.3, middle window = 36.6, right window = 53.1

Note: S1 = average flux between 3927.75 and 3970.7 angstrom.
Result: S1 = 27.6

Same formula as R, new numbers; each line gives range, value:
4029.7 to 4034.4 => 50.8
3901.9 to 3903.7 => 33.8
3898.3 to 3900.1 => 33.7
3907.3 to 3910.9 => 39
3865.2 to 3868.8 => 25.4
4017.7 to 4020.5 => 62.3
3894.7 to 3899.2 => 34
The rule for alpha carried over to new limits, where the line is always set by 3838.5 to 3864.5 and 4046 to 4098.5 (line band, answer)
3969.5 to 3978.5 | 0.41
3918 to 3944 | 0.39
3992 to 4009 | -0.19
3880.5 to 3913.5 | -0.06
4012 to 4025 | -0.23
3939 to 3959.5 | 0.07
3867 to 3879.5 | 0.06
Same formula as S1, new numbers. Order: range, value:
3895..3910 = 34.5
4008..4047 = 55.5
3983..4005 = 51.7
